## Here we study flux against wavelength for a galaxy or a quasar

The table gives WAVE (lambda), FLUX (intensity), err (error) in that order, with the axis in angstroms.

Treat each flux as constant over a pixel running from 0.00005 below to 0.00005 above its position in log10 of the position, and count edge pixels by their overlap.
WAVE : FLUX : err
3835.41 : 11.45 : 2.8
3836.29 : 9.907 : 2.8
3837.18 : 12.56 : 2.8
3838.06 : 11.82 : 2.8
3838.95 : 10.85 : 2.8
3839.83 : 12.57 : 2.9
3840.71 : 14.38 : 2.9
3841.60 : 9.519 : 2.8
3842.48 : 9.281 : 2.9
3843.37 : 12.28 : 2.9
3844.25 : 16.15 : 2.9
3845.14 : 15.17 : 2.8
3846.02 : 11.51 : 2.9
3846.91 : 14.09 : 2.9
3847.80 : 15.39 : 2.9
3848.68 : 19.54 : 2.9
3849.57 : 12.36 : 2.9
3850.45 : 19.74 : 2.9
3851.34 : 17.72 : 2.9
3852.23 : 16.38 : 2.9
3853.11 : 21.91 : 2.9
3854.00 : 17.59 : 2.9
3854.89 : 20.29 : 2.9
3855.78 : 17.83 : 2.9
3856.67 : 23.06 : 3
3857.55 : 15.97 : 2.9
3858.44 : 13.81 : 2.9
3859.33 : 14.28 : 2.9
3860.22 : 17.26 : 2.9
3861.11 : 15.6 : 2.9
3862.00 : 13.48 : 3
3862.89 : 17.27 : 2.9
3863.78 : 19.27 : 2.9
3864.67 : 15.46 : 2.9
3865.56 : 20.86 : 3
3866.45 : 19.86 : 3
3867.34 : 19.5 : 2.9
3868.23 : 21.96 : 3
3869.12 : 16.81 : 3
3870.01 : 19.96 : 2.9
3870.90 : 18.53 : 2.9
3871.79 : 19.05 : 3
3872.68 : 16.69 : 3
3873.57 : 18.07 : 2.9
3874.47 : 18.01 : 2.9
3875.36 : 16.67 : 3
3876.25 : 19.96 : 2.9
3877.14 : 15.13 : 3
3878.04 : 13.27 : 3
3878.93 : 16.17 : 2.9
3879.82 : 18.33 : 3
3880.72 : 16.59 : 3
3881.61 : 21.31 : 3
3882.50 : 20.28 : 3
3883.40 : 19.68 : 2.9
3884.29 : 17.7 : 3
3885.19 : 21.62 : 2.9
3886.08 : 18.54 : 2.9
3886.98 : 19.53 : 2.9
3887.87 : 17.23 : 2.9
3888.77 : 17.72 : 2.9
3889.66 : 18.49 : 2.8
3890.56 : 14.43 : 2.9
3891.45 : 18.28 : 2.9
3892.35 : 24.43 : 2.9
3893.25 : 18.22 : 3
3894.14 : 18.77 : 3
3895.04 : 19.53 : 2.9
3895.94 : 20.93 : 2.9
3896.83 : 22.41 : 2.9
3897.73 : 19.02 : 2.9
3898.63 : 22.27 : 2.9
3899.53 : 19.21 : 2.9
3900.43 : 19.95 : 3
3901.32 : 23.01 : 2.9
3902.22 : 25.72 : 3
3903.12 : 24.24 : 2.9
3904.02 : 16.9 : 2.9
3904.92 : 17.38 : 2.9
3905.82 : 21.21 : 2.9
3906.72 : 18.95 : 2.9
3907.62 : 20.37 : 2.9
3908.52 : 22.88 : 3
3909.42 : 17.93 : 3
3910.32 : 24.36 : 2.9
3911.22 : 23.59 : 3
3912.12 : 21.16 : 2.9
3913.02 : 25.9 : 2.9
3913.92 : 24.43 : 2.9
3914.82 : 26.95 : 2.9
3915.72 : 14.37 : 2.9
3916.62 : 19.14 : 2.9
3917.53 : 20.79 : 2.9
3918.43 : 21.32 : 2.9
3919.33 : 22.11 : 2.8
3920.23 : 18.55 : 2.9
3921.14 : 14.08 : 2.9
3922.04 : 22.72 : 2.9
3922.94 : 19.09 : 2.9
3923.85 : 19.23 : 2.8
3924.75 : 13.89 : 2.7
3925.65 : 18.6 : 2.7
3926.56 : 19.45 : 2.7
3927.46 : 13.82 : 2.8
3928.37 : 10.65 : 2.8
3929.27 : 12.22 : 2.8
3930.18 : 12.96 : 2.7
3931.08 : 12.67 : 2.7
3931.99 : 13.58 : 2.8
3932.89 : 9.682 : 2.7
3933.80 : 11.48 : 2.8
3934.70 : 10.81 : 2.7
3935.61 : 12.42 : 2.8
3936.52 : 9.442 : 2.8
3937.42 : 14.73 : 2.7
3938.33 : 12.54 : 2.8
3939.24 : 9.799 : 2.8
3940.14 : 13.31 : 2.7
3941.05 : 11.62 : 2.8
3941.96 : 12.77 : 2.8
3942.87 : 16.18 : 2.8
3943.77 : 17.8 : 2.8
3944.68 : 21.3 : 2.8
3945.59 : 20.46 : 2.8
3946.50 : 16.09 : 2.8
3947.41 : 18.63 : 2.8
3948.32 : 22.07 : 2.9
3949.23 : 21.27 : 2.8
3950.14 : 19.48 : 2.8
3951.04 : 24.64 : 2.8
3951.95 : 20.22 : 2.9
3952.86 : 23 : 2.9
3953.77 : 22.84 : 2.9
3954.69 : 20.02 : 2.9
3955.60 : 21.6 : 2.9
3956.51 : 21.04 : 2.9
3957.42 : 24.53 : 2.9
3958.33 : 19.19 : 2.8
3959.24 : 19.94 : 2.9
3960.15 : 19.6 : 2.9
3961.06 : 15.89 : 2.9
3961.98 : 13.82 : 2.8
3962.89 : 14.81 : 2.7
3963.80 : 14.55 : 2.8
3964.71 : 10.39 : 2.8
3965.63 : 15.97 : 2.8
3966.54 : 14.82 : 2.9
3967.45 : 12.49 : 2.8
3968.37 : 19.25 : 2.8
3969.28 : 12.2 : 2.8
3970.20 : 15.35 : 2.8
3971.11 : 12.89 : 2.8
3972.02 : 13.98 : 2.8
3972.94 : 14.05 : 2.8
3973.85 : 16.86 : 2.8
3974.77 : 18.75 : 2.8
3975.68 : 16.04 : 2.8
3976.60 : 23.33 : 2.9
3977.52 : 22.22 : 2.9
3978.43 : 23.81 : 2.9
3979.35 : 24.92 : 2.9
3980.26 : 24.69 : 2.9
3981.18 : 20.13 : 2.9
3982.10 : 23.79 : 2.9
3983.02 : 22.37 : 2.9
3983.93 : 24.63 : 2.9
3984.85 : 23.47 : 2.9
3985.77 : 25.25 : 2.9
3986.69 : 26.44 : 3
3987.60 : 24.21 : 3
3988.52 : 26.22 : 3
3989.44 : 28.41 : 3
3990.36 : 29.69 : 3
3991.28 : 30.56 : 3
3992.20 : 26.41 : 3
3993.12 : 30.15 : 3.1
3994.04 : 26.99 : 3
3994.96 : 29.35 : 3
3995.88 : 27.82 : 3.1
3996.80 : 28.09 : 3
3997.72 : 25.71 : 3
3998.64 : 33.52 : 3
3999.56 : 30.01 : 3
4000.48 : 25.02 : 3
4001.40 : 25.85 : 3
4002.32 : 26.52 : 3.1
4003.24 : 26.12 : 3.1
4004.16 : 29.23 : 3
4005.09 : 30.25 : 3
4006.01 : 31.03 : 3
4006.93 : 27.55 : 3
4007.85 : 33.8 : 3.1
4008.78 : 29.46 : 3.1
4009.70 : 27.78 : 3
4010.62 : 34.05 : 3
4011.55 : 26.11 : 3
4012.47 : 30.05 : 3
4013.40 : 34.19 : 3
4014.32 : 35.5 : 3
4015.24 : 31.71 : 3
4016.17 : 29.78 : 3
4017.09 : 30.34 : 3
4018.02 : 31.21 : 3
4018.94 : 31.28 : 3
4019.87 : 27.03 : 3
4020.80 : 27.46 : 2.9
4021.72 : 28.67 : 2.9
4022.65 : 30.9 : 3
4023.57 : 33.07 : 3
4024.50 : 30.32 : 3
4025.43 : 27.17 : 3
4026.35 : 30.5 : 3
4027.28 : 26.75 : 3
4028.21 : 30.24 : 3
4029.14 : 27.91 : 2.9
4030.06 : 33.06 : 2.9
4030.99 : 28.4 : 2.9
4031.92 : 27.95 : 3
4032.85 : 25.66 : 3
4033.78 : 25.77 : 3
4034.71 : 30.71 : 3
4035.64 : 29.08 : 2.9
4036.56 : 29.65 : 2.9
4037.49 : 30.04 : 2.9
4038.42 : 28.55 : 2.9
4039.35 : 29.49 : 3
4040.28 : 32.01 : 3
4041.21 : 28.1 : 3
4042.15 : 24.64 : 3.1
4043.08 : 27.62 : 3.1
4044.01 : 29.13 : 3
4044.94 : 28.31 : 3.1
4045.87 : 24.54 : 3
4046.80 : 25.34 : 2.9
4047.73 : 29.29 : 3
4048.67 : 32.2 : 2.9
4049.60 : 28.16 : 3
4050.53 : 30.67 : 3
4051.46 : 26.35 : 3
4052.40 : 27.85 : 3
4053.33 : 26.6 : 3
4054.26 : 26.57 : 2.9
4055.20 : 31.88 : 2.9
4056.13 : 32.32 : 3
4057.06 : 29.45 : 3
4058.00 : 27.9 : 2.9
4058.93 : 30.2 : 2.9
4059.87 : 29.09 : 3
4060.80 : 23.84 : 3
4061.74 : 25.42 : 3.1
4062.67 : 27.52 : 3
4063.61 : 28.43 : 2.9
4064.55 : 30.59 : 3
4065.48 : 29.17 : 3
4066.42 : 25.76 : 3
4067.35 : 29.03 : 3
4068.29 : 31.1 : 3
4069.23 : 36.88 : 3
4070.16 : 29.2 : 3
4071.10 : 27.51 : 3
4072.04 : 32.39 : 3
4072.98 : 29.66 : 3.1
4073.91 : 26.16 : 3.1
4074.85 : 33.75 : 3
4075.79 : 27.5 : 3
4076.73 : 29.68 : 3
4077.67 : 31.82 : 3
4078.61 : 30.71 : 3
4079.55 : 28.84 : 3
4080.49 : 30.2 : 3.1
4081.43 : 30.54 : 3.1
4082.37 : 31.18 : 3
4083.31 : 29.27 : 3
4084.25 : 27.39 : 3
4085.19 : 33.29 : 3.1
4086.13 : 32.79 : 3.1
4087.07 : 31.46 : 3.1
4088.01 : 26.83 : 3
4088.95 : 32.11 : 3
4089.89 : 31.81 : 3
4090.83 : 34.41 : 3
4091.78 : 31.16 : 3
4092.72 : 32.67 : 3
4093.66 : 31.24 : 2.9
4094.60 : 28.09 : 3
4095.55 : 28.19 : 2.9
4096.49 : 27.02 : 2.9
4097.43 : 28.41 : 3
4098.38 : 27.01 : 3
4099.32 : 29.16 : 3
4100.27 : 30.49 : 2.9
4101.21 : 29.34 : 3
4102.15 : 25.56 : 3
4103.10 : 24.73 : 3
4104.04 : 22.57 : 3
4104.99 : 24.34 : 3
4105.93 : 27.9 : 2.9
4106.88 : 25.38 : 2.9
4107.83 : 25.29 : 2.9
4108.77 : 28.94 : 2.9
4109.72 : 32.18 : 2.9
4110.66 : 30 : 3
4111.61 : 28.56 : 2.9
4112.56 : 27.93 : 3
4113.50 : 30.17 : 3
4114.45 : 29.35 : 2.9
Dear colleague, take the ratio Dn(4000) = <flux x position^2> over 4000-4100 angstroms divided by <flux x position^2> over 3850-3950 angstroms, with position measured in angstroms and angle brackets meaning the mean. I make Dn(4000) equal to 1.8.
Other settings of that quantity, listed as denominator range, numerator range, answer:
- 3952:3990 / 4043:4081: 1.54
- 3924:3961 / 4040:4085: 1.84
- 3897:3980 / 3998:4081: 1.71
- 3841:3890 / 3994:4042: 1.84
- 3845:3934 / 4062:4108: 1.76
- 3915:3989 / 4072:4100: 1.80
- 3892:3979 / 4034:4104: 1.73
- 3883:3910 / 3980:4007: 1.42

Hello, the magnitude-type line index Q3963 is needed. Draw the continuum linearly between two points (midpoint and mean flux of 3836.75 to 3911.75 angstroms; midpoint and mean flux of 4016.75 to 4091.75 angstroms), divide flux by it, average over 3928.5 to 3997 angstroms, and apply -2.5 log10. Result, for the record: 0.24 mag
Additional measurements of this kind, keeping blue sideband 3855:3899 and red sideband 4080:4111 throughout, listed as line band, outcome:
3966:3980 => 0.302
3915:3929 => 0.147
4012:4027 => -0.201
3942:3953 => 0.109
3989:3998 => -0.177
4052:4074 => -0.057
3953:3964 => 0.165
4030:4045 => -0.093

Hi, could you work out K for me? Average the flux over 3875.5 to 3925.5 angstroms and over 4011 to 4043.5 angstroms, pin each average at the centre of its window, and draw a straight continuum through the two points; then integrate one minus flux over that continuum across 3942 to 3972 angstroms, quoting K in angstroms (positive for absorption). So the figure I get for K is 7.4 angstroms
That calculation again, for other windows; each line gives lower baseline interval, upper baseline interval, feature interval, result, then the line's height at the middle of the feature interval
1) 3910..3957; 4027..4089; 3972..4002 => -2.79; 22.6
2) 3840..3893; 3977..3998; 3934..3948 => 5.00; 22.6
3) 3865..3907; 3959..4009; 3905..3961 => 7.57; 21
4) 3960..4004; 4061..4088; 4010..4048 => -4.91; 26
